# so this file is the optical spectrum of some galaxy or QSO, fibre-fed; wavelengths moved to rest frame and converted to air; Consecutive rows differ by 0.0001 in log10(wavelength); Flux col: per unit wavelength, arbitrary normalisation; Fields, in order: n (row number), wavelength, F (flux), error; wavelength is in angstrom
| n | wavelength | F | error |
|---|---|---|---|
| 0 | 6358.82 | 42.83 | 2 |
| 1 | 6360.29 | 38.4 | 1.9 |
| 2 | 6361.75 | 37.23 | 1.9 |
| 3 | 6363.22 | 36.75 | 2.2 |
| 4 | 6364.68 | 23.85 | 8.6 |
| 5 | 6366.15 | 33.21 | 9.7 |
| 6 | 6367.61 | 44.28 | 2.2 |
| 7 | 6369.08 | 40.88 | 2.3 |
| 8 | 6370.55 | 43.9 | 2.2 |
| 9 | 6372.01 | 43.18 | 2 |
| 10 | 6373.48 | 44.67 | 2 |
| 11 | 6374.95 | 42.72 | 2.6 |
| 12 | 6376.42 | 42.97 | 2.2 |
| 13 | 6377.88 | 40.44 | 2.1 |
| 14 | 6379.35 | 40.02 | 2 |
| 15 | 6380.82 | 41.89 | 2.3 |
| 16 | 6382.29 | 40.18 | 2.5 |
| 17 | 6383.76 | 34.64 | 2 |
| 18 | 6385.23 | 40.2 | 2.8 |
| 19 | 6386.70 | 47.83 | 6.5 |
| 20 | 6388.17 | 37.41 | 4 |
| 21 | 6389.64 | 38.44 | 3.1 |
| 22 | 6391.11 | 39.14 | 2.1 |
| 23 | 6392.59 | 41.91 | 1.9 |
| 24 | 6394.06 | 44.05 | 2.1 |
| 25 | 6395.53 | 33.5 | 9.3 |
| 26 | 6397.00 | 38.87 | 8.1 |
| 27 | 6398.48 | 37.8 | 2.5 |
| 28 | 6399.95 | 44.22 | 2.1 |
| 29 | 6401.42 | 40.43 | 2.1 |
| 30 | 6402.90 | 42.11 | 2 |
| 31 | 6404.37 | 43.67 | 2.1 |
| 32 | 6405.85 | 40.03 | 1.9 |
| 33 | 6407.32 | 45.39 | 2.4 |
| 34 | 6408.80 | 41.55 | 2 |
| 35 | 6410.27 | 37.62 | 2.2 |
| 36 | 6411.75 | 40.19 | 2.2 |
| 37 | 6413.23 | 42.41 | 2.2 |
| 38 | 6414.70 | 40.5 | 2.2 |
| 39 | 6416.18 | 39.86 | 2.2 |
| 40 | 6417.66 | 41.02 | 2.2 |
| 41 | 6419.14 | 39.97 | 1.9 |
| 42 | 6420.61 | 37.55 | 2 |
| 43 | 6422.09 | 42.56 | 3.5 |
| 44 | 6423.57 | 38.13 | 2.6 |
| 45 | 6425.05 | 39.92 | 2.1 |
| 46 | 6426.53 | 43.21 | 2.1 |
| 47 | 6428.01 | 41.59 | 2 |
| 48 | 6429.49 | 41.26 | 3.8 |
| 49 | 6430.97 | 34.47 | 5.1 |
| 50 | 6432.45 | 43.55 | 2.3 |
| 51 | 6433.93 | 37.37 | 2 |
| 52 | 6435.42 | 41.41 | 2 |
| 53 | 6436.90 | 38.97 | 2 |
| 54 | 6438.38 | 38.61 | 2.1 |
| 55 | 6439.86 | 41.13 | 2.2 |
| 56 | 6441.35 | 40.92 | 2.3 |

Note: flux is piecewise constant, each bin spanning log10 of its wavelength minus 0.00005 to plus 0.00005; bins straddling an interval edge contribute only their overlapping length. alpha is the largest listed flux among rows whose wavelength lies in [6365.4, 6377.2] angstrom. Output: 44.67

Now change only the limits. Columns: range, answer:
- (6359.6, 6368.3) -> 44.28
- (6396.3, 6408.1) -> 45.39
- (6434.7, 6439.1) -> 41.41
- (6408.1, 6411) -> 41.55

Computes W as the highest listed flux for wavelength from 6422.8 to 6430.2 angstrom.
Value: 43.21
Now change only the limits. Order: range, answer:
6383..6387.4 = 47.83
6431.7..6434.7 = 43.55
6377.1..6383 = 41.89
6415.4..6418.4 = 41.02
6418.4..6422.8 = 42.56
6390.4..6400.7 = 44.22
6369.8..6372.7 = 43.9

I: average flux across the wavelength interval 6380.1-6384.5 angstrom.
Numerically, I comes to 38.9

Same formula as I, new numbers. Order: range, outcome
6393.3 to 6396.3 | 38.9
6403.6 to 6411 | 41.7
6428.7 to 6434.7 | 39.2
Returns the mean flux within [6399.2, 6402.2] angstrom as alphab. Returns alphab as 42.3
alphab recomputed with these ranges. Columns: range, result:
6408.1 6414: 40.5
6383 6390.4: 39.7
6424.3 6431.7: 40.1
